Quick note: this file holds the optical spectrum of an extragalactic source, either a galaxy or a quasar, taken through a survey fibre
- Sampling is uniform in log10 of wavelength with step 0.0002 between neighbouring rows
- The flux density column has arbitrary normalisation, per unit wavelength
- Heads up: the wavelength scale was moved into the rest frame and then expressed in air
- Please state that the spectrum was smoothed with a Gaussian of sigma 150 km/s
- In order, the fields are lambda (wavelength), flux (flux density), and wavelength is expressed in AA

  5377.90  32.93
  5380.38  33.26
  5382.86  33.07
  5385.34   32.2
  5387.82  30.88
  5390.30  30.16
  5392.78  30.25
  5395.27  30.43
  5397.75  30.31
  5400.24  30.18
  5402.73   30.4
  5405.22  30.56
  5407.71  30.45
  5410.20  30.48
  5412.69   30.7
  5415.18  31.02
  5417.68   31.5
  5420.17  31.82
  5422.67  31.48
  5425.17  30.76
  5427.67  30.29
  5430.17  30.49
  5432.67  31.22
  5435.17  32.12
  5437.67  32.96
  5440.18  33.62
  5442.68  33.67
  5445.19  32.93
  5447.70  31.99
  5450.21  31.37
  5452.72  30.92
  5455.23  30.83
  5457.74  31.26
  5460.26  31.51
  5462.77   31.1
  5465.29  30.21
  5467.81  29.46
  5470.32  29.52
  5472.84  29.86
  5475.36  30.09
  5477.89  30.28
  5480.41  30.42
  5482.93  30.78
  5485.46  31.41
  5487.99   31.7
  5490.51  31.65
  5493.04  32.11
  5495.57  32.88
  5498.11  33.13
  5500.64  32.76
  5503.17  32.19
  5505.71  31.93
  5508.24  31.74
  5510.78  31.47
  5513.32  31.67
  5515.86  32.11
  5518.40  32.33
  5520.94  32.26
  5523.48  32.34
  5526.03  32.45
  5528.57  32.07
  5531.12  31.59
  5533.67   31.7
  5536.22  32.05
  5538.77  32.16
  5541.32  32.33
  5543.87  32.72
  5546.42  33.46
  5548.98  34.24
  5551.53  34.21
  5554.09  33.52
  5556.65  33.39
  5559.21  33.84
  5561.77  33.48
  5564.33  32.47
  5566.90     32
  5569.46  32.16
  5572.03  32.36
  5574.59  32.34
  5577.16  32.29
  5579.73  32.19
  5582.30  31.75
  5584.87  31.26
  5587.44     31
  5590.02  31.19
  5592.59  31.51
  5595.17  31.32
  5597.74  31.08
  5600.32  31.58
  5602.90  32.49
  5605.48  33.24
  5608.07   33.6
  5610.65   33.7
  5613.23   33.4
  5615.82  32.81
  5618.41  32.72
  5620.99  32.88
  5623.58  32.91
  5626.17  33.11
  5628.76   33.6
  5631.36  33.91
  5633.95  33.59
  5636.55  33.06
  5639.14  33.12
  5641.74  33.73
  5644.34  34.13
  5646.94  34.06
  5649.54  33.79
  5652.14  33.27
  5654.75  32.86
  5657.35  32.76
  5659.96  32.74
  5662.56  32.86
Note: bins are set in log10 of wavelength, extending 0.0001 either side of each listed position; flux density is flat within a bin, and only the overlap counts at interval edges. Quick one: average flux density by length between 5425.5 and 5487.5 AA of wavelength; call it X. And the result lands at 31.2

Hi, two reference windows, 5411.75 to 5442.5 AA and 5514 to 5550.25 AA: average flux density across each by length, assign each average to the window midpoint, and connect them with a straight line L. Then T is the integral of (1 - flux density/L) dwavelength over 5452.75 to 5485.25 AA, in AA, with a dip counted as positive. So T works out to 1.4 AA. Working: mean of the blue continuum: 31.6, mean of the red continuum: 32.4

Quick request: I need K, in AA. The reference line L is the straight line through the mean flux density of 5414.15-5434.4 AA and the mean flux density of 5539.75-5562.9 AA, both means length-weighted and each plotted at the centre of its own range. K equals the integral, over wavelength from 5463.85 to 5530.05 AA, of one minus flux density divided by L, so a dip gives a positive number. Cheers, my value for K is 1.9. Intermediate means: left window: 31.1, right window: 33.5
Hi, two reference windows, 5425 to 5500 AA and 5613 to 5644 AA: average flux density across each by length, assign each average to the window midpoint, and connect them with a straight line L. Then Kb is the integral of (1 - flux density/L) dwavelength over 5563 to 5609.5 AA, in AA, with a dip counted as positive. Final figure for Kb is 1.1 AA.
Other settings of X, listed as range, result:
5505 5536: 32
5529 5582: 32.7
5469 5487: 30.4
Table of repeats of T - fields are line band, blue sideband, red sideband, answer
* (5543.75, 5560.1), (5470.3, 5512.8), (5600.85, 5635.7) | -0.71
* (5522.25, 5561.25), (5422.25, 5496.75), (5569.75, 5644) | -0.98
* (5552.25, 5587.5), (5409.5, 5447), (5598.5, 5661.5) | 0.25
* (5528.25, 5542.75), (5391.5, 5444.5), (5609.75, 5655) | 0.18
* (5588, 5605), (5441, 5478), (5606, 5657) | 0.68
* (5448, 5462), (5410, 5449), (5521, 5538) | 0.25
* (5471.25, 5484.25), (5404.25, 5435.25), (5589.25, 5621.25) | 0.47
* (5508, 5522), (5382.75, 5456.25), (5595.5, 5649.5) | 0.09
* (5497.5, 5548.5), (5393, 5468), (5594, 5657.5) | -0.23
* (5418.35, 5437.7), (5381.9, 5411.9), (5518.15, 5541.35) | -0.14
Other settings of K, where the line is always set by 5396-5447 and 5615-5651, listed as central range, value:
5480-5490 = 0.2 AA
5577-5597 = 0.9 AA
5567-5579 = 0.2 AA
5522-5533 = 0.1 AA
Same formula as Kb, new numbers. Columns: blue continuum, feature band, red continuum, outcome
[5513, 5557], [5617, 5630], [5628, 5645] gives 0.15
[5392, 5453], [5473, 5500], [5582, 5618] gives 0.16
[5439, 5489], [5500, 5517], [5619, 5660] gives -0.14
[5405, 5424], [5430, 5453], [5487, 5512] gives -0.64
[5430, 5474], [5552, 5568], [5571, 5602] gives -0.79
